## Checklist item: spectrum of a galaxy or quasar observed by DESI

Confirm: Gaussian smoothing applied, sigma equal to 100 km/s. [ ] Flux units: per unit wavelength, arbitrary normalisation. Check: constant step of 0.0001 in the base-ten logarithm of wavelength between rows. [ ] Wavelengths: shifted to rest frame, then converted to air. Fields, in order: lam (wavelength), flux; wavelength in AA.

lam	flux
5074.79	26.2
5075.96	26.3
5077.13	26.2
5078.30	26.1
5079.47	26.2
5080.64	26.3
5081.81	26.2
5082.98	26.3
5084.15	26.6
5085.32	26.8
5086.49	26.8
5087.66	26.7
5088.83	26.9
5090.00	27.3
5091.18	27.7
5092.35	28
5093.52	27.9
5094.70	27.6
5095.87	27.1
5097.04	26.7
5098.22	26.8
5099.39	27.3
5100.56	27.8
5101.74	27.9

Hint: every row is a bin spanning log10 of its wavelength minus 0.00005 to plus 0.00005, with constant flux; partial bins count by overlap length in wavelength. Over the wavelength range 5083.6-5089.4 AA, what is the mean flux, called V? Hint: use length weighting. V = 26.8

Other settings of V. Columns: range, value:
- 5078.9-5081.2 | 26.2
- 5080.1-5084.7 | 26.4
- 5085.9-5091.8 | 27.1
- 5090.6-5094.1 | 27.9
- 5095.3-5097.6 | 26.9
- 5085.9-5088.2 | 26.8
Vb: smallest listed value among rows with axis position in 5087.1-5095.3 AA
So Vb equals 26.7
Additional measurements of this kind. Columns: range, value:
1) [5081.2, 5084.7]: 26.2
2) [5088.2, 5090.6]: 26.9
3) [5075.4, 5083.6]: 26.1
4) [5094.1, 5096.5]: 27.1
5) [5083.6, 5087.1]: 26.6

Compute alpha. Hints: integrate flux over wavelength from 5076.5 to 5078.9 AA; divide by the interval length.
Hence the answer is 26.1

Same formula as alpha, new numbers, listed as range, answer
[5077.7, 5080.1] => 26.1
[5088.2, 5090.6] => 27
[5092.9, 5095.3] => 27.7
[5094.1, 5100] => 27.1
